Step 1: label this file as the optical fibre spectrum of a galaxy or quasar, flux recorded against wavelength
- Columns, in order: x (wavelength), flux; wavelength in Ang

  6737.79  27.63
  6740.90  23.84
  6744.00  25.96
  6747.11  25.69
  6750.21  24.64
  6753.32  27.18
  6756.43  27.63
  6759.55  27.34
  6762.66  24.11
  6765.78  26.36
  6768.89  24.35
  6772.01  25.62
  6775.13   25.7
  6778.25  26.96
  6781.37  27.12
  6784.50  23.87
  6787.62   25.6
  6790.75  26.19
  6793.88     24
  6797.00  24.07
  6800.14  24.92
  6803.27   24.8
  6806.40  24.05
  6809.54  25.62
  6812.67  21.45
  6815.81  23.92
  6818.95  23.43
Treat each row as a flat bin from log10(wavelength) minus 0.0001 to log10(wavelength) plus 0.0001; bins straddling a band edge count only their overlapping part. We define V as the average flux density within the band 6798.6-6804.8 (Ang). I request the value 24.9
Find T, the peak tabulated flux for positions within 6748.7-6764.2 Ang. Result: 27.63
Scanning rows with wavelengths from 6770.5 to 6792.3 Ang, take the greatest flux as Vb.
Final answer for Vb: 27.12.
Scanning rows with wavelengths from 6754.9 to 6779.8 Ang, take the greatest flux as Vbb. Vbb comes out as 27.63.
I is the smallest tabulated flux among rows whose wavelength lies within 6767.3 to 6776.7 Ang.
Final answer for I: 24.35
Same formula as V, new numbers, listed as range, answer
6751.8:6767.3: 26.5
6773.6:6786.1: 25.9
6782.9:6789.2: 24.7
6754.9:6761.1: 27.4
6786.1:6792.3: 25.9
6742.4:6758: 26.2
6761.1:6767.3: 25.2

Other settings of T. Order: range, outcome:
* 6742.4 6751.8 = 25.96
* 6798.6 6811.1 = 25.62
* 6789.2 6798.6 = 26.19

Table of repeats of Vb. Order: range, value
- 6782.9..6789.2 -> 25.6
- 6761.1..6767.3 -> 26.36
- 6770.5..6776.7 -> 25.7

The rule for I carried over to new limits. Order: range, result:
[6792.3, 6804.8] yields 24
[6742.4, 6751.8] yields 24.64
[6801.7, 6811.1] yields 24.05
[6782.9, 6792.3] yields 23.87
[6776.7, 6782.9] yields 26.96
